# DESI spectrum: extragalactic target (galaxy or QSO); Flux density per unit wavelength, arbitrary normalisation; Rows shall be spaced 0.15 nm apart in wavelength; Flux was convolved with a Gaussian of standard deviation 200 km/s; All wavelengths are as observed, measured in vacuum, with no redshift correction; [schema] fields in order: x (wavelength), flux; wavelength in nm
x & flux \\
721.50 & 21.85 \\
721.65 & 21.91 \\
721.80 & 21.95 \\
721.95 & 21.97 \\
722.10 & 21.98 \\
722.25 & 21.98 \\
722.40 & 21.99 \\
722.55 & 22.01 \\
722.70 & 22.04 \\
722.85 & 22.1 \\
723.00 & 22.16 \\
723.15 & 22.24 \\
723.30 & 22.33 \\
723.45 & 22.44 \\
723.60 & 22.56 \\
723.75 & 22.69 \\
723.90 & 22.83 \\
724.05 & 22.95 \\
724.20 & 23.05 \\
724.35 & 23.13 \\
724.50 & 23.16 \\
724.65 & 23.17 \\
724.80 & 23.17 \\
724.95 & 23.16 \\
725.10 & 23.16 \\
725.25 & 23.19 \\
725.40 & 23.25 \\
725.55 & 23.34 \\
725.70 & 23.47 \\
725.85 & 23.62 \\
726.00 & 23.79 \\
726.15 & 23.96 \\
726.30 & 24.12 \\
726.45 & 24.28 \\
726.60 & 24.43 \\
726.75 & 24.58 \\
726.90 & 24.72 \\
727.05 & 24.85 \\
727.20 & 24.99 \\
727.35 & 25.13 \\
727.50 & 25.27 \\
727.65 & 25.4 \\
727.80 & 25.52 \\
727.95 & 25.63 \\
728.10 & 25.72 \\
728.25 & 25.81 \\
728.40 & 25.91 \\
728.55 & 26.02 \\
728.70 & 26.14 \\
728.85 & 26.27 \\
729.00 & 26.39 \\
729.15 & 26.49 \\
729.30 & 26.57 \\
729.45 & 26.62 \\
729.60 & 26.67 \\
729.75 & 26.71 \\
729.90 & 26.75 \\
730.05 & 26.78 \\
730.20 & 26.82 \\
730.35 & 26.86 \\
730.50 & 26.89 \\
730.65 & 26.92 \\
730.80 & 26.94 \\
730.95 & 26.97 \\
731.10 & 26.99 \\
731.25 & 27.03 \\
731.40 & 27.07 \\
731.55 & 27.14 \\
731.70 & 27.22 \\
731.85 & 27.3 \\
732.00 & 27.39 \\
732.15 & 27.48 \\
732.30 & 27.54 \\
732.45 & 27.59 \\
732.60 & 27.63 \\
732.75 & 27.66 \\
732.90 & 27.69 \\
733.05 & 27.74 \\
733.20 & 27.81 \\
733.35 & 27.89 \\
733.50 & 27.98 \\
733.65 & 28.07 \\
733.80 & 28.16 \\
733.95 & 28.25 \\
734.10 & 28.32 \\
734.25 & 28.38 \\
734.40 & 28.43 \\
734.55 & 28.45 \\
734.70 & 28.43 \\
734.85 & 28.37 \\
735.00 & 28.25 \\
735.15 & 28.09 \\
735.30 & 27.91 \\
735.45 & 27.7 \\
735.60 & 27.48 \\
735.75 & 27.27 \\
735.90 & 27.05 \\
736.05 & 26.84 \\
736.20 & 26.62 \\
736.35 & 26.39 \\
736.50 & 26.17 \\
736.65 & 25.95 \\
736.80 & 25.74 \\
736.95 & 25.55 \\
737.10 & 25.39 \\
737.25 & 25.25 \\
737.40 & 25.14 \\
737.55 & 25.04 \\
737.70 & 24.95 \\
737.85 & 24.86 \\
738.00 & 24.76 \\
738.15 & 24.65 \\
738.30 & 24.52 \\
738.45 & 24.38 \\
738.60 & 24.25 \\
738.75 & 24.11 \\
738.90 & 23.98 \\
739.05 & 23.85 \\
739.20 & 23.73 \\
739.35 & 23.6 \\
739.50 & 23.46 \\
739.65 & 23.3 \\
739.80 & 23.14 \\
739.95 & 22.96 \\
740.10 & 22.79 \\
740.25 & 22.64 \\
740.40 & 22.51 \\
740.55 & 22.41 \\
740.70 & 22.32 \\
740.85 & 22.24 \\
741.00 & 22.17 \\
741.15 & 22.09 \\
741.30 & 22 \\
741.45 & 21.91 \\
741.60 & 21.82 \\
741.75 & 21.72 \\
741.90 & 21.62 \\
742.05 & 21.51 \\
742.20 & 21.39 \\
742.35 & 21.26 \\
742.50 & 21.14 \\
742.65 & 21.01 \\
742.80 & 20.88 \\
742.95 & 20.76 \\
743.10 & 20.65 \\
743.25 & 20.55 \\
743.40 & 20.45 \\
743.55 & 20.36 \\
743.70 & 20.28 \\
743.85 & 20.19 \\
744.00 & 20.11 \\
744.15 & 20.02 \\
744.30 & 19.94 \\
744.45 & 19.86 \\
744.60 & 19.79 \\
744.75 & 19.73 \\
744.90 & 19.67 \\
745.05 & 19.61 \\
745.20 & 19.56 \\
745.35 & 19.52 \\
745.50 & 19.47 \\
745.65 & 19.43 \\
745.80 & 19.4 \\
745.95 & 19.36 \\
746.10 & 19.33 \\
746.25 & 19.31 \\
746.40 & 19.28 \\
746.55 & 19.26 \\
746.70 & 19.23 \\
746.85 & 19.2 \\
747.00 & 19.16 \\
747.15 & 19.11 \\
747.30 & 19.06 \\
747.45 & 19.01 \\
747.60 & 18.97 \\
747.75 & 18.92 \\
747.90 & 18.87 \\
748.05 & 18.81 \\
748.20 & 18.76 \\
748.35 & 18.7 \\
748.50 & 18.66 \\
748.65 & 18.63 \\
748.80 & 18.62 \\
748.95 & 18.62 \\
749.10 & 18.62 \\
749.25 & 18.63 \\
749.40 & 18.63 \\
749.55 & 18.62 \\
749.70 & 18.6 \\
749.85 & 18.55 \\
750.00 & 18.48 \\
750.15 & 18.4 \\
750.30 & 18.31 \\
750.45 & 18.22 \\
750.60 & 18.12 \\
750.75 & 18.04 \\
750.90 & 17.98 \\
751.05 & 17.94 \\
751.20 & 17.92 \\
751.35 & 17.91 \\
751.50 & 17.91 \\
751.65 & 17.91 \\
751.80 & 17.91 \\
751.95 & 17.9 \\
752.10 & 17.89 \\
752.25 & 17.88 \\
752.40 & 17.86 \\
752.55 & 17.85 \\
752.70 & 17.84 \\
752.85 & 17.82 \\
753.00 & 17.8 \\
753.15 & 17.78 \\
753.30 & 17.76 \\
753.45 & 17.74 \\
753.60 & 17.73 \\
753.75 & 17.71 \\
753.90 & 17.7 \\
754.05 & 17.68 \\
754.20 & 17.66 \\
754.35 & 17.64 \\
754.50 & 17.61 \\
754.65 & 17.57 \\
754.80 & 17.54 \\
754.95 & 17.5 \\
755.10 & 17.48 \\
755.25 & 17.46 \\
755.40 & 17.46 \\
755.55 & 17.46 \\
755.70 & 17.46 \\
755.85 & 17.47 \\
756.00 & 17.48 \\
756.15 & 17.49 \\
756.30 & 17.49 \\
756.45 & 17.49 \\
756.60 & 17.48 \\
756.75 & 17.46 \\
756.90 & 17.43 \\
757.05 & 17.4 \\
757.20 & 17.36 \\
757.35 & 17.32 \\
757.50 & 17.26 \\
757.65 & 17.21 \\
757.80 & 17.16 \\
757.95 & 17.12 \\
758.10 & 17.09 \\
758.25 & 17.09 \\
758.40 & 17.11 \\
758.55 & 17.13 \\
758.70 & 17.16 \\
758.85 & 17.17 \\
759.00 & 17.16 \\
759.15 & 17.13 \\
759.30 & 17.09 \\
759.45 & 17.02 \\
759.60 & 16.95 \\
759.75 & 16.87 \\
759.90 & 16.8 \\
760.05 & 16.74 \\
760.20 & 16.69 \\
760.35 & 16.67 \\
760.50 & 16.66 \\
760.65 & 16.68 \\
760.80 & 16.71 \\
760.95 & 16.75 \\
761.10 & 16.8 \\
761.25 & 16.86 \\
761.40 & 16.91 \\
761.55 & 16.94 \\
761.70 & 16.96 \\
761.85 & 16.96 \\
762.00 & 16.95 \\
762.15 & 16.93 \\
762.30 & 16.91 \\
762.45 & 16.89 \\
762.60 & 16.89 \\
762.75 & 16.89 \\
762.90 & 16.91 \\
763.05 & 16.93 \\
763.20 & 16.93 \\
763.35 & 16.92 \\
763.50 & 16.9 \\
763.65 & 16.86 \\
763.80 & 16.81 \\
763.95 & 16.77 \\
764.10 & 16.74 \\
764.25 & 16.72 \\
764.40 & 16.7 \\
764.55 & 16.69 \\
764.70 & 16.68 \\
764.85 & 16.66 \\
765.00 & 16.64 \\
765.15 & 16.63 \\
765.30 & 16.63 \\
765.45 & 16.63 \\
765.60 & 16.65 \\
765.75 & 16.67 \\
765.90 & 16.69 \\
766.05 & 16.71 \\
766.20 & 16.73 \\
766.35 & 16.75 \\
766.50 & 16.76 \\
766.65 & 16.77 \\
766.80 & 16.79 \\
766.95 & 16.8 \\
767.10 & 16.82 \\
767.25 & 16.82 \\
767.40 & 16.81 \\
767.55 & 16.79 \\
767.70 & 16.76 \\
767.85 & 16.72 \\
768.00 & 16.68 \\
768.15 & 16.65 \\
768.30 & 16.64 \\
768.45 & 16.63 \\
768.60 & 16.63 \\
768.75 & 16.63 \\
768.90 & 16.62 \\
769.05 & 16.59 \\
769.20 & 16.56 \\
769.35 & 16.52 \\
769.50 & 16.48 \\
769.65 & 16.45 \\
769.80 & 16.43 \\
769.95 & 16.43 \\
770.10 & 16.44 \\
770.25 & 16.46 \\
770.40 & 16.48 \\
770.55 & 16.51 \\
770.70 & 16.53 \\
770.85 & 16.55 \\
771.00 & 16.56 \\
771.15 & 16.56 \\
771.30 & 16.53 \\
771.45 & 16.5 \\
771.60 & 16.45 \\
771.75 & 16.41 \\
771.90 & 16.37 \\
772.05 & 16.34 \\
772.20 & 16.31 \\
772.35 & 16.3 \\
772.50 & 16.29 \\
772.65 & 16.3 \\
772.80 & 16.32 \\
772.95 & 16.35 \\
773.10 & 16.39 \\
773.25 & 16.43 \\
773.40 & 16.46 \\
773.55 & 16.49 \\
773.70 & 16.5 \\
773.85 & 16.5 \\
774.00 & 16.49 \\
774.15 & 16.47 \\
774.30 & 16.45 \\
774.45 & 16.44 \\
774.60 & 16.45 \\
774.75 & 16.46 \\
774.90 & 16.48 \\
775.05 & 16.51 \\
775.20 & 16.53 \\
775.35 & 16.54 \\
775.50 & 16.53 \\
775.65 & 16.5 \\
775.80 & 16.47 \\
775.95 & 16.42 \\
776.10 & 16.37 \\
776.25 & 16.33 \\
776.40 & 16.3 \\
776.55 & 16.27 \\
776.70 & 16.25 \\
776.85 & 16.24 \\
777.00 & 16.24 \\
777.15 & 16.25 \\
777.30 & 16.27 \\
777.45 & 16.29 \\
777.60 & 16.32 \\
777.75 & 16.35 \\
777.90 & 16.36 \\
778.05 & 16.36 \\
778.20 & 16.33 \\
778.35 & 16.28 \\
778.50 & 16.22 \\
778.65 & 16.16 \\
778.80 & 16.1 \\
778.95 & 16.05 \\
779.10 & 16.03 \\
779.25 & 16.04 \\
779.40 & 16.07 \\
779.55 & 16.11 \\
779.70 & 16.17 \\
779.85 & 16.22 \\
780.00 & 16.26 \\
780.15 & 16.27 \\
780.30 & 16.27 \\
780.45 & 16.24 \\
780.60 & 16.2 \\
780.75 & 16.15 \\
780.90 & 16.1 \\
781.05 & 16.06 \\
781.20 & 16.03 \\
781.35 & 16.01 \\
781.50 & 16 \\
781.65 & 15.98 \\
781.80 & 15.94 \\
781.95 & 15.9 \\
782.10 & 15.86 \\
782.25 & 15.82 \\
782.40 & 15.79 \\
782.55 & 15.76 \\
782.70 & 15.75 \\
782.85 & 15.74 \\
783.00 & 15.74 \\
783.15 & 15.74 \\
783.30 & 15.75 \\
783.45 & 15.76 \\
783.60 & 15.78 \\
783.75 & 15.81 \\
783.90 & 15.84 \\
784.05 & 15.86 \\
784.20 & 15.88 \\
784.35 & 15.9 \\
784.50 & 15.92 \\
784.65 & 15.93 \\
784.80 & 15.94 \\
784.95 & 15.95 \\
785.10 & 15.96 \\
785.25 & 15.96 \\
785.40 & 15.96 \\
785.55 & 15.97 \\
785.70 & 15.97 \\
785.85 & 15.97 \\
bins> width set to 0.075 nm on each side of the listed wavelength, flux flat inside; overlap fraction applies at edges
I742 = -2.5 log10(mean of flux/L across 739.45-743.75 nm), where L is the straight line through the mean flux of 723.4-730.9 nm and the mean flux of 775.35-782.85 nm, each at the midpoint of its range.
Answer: 0.03 mag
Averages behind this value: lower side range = 24.9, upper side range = 16.2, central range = 21.8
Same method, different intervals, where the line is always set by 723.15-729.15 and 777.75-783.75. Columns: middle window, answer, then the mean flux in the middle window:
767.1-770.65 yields 0.08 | 16.6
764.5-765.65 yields 0.11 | 16.7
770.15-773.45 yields 0.06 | 16.4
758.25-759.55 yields 0.13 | 17.1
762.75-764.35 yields 0.11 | 16.8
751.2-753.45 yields 0.14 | 17.9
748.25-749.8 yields 0.12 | 18.6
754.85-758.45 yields 0.13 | 17.4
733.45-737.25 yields -0.20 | 27.4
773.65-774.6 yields 0.04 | 16.5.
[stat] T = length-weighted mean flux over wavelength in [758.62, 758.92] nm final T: 17.2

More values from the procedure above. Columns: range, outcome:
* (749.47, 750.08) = 18.6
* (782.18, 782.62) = 15.8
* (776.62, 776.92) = 16.2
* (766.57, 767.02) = 16.8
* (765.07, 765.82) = 16.6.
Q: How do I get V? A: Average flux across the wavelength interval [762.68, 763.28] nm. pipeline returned 16.9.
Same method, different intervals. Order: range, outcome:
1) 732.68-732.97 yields 27.7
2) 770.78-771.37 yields 16.6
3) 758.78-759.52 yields 17.1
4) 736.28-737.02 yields 26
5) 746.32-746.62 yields 19.3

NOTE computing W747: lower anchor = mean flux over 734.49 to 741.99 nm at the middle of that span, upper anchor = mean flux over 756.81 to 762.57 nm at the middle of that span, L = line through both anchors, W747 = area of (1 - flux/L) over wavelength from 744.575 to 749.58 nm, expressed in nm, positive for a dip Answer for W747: 0.564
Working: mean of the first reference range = 24.7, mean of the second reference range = 17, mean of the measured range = 19.1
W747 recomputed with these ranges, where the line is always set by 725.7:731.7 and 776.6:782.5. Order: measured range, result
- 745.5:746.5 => 0.14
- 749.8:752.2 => 0.39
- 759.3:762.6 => 0.48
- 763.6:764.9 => 0.16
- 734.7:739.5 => -0.29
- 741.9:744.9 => 0.33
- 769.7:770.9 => 0.10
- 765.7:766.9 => 0.12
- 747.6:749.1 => 0.23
